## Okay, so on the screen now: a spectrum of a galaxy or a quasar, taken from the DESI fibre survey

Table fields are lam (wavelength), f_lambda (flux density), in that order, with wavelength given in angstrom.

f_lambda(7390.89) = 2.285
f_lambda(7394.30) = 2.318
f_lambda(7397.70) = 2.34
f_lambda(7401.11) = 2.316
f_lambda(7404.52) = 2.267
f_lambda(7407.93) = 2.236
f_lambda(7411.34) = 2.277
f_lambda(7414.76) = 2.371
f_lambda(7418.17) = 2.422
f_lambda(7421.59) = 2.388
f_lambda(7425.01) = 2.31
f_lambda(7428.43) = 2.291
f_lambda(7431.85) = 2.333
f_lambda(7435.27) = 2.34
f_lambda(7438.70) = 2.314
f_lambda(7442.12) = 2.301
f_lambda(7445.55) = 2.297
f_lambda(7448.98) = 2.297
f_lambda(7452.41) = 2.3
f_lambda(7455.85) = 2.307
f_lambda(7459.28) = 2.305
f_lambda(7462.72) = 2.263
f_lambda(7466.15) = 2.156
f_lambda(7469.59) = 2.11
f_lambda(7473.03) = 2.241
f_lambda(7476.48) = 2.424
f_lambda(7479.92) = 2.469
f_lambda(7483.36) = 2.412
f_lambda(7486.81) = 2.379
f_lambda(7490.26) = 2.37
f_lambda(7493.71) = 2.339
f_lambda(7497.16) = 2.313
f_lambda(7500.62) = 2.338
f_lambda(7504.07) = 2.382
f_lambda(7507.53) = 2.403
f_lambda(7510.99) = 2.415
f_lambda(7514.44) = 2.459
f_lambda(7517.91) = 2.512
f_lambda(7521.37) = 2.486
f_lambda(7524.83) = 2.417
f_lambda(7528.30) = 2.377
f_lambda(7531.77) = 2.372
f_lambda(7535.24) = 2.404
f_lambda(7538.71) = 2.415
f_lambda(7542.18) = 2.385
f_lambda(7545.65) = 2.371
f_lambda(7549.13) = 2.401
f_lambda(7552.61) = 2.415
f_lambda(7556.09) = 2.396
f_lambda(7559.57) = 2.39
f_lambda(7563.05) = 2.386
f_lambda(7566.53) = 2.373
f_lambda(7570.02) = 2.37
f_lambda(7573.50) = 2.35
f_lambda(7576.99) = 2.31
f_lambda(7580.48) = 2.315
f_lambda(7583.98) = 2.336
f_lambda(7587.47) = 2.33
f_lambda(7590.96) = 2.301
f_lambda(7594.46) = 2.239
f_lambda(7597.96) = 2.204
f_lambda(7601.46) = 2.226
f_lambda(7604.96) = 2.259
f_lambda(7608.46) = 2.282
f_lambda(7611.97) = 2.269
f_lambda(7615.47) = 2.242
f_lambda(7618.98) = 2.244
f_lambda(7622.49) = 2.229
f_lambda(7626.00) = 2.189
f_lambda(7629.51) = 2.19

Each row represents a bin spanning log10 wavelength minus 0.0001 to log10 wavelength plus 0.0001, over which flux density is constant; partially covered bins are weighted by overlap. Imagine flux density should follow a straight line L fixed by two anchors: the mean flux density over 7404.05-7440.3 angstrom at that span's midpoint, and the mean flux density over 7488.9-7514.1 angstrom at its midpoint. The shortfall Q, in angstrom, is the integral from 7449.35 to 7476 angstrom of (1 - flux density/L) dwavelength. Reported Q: 1.10 angstrom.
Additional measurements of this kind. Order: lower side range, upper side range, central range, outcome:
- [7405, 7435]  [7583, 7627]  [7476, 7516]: -1.6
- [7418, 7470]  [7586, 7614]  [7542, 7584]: -1.8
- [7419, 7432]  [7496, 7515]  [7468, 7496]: 0.3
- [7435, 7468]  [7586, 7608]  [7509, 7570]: -3.7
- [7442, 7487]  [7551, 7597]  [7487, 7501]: -0.2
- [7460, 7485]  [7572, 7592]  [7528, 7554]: -0.9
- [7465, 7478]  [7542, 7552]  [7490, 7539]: -1.7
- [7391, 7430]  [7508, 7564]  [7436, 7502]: 1.4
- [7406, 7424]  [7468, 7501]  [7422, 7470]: 1.0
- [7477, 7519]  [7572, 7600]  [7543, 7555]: -0.3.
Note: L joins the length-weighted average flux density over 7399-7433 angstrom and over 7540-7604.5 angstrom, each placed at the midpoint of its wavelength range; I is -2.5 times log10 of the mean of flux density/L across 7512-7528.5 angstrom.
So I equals -0.06 mag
